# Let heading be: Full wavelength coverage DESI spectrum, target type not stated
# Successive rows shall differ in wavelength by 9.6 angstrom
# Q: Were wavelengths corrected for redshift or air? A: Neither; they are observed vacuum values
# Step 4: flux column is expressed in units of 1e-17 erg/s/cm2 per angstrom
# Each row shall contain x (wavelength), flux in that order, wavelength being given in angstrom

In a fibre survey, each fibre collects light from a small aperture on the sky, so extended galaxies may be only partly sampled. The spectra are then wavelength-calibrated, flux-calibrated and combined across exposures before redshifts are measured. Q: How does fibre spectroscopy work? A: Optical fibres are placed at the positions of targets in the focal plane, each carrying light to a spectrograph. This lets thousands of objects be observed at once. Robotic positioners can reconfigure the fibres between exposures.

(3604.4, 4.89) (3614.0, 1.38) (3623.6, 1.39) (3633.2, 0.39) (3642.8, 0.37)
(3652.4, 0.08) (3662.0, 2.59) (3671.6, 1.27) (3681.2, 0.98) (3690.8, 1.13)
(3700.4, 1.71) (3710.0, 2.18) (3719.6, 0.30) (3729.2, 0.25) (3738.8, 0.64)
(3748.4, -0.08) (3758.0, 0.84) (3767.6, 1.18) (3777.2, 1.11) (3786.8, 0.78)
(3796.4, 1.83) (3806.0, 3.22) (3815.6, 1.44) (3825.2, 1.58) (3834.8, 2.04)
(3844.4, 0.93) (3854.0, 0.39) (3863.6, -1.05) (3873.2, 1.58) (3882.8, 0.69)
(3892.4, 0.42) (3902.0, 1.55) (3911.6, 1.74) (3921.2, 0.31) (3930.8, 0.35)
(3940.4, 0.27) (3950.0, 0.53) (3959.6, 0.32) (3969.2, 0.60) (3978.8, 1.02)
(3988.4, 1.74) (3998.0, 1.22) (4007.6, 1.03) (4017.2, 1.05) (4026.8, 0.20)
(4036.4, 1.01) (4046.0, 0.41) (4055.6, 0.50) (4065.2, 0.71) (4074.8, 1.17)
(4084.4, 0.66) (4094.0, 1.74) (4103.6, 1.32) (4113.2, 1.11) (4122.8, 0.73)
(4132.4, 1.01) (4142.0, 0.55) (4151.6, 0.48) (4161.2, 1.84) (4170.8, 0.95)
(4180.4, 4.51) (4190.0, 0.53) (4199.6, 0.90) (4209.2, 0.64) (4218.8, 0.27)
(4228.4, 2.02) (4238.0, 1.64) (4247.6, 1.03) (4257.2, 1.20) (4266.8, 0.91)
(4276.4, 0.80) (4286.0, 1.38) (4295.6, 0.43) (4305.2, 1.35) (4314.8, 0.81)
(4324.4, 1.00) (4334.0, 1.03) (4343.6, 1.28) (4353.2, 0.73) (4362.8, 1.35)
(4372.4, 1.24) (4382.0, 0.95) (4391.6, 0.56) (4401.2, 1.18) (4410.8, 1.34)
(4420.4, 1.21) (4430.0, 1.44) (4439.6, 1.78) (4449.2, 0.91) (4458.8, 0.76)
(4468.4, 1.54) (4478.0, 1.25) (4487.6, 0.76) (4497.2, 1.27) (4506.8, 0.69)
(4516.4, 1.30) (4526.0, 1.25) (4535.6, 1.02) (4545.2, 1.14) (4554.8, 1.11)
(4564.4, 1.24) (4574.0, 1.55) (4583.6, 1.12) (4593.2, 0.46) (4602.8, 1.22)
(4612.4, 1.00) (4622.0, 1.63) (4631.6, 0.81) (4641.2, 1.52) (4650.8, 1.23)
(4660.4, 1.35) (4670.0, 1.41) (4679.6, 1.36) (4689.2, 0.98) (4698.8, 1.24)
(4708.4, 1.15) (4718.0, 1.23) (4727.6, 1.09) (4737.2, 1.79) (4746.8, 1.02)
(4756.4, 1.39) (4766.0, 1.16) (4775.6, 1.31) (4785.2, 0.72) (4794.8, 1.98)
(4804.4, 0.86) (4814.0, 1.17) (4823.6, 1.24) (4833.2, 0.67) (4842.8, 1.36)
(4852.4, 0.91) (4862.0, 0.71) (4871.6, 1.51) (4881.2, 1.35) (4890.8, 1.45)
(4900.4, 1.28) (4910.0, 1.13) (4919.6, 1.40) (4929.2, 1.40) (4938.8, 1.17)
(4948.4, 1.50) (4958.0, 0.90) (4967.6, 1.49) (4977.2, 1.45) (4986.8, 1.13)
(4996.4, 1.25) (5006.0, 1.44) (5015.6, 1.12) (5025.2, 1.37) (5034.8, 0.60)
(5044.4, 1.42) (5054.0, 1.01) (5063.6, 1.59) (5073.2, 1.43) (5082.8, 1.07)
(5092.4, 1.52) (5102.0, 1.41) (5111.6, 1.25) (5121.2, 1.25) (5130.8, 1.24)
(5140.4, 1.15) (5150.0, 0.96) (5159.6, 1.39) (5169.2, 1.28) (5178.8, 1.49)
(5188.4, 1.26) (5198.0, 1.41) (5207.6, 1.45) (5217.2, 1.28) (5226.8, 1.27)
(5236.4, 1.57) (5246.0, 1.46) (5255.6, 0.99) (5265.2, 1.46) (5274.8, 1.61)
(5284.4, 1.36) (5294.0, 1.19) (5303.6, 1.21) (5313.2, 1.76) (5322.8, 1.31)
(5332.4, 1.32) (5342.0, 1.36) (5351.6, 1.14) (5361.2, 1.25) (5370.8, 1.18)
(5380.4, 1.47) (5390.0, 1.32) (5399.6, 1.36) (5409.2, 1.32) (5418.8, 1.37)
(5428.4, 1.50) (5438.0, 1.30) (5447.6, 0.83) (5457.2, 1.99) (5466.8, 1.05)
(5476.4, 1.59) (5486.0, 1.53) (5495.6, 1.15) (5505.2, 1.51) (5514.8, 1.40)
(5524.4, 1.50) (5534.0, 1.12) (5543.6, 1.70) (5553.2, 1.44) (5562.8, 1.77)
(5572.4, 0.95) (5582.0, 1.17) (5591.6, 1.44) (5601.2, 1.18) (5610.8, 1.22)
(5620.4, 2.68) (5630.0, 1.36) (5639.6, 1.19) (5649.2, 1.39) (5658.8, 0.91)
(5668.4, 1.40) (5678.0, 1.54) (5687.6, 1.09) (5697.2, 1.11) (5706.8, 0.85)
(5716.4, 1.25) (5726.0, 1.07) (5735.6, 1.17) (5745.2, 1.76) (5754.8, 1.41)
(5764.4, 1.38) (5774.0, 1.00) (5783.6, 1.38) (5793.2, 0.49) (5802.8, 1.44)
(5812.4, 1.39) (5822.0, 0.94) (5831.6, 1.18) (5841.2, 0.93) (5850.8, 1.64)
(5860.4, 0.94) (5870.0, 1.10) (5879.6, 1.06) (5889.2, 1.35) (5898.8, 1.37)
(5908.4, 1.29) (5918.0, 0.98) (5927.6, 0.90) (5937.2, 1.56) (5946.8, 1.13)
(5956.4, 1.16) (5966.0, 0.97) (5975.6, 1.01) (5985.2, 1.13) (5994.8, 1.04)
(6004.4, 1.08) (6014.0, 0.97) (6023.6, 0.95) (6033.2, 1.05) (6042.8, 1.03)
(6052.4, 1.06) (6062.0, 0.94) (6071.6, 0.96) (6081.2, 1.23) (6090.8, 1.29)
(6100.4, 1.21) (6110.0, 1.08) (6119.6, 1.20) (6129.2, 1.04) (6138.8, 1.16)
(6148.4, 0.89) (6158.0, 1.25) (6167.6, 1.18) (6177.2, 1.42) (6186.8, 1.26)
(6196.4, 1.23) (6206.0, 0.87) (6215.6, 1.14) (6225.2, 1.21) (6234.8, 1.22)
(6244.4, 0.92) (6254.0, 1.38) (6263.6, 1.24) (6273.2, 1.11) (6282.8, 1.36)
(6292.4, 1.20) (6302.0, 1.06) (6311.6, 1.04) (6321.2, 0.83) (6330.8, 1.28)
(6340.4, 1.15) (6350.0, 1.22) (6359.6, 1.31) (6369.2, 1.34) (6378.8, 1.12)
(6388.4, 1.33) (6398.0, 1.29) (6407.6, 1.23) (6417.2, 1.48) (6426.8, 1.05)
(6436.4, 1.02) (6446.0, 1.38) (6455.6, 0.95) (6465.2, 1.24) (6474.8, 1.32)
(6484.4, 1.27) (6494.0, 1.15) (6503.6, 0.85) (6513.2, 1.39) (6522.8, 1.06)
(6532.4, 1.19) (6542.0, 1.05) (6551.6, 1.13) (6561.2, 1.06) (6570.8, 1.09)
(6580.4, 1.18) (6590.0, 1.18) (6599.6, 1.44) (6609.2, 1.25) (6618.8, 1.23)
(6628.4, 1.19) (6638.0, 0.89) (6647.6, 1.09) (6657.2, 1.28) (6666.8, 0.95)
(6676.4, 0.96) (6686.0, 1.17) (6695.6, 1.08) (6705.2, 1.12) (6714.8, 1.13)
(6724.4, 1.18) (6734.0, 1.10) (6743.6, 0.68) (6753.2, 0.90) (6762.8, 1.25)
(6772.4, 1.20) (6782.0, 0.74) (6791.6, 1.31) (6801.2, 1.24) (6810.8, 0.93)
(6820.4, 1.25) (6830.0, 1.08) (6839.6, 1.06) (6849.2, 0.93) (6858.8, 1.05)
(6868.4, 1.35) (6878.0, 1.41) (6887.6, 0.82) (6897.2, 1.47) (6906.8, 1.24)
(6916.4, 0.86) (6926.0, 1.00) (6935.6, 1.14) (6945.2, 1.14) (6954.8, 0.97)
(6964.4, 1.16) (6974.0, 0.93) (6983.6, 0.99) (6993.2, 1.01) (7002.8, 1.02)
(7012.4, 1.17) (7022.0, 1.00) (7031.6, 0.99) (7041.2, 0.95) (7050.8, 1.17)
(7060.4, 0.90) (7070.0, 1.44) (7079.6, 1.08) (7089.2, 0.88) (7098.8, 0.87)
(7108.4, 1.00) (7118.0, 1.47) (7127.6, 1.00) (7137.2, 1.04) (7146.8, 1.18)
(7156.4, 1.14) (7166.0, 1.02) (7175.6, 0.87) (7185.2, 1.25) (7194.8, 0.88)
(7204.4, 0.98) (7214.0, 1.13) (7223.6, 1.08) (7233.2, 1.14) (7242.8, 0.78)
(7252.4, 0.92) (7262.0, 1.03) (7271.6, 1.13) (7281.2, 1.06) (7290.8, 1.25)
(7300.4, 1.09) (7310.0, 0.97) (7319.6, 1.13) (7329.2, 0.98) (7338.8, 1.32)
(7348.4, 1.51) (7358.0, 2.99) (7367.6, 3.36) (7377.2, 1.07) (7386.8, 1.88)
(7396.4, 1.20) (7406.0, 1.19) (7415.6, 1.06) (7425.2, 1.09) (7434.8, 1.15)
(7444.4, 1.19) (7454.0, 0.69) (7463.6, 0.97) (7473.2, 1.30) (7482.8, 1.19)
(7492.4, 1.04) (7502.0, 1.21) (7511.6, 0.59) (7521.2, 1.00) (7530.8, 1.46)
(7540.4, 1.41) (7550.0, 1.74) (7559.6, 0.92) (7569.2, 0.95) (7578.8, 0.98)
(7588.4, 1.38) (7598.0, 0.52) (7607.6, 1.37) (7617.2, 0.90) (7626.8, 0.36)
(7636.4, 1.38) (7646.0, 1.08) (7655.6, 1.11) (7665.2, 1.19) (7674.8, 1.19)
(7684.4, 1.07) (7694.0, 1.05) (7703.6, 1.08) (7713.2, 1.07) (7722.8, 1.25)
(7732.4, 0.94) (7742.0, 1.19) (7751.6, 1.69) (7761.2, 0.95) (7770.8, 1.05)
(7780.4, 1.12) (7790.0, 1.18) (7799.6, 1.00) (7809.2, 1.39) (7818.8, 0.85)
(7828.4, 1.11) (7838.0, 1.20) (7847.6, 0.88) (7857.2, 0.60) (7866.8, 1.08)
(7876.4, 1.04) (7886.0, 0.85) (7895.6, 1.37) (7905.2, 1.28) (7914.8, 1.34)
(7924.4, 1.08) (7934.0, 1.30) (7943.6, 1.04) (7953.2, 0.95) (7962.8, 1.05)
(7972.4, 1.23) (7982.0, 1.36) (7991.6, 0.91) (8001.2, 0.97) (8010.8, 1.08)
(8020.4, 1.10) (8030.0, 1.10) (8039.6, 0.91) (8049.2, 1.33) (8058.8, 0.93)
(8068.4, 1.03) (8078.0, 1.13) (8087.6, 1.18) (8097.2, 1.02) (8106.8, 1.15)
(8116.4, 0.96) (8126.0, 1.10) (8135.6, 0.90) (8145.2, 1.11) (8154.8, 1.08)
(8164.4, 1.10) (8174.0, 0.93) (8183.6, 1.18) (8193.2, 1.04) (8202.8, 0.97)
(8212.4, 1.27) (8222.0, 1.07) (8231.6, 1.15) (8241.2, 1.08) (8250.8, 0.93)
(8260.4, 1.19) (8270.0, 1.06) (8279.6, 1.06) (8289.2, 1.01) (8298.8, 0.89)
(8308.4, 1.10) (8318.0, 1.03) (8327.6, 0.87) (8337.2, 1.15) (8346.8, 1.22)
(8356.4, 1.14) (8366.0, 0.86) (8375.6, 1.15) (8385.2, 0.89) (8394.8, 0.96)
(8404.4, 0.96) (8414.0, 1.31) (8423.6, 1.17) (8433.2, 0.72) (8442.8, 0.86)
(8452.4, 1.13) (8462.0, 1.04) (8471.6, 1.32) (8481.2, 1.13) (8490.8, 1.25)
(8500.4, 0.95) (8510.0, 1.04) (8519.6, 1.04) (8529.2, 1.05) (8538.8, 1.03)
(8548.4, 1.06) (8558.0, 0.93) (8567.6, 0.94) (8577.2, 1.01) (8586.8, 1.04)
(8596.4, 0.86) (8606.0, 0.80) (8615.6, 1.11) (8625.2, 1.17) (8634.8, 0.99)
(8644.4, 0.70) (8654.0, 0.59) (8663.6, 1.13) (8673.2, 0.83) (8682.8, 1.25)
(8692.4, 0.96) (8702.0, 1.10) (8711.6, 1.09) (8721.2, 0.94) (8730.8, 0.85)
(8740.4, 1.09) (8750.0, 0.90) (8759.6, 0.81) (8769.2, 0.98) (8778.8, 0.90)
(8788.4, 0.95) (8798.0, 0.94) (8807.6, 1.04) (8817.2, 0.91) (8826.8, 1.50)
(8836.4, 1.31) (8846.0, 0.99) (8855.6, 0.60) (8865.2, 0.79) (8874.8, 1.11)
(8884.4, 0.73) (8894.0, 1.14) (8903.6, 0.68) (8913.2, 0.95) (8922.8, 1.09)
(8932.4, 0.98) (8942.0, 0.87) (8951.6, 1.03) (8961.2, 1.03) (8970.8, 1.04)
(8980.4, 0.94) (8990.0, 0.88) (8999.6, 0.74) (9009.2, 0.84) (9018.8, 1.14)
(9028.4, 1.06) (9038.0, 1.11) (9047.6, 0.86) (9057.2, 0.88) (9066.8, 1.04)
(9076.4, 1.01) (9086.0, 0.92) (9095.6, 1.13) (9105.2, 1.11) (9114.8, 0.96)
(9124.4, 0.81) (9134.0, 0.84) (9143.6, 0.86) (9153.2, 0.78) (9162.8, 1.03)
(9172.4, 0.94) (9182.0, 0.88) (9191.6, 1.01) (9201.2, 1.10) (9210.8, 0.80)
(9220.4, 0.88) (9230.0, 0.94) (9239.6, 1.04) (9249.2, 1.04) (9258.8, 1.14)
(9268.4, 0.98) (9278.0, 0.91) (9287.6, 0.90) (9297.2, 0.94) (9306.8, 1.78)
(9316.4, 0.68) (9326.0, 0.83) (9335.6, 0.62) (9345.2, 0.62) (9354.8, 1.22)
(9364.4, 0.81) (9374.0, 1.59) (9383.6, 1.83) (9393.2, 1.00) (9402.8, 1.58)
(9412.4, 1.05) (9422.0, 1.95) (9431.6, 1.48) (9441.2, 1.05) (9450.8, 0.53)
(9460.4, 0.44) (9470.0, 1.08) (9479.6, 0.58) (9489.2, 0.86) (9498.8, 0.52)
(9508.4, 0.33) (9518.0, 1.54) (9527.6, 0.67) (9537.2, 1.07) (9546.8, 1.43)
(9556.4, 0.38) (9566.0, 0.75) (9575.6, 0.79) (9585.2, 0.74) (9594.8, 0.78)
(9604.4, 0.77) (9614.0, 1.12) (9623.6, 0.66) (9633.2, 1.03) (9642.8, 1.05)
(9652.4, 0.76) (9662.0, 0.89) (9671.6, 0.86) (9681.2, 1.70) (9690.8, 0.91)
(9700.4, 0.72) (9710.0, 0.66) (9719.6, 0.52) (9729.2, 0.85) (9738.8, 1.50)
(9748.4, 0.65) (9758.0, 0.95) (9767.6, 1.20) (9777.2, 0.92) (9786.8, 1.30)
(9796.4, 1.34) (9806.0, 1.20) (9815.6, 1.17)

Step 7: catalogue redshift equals 0.122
